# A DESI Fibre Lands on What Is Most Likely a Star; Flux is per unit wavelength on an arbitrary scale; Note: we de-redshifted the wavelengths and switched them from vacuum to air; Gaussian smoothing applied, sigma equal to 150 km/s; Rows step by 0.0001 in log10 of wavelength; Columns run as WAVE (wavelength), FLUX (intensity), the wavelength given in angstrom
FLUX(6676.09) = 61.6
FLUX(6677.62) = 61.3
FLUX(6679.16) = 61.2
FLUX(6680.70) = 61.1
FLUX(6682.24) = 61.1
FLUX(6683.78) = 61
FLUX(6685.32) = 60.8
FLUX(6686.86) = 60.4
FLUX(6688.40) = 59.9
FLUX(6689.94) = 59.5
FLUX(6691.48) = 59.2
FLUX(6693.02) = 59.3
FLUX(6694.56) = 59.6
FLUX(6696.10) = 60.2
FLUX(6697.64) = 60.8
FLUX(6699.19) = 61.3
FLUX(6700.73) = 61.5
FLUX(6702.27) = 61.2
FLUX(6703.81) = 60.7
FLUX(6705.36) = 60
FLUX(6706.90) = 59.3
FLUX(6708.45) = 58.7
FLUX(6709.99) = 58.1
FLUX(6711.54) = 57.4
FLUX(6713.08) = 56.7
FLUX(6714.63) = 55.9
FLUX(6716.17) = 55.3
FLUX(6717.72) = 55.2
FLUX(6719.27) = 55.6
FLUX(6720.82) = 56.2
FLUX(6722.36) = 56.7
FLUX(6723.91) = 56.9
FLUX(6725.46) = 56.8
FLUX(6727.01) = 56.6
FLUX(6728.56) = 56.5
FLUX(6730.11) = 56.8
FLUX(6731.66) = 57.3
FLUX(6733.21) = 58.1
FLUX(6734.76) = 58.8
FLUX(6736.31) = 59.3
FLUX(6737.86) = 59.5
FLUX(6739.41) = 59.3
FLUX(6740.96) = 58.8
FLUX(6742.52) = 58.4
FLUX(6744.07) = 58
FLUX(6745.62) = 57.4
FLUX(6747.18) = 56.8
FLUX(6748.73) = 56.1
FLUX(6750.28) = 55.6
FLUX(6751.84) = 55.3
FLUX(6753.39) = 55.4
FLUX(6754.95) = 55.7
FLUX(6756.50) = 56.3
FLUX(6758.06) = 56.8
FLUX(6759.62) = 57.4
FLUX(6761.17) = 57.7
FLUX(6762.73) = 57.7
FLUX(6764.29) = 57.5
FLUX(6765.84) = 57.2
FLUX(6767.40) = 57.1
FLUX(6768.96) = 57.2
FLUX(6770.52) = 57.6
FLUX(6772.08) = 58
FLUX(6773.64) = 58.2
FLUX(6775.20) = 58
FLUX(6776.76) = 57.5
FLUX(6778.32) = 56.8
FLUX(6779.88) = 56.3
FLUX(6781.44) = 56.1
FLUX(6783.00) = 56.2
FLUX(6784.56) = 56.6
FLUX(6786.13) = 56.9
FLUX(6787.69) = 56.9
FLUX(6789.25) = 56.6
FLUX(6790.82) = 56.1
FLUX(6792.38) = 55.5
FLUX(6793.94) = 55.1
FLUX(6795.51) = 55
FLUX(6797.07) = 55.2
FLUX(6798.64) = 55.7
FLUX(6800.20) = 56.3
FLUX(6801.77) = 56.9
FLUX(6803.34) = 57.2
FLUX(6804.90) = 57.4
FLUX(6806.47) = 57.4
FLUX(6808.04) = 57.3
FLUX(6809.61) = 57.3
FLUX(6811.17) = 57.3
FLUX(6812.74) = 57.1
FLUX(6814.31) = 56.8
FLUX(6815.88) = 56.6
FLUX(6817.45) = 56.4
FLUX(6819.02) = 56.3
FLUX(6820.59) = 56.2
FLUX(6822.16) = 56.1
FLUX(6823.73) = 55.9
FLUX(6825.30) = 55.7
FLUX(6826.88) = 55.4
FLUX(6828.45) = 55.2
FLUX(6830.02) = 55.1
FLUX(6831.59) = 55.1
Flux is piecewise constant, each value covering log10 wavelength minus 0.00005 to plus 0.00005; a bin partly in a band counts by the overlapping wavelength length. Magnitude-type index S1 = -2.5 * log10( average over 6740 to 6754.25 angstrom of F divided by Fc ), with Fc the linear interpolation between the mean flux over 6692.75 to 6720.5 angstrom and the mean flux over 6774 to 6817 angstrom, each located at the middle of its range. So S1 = 0.02 mag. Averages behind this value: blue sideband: 58.7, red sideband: 56.6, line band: 56.9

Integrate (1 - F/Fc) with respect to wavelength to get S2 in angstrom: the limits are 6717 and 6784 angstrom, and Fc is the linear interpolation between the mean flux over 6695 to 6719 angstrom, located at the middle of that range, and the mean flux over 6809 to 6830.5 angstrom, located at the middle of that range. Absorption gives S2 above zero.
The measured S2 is 0.8 angstrom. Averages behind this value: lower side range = 58.8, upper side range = 56.3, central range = 57.1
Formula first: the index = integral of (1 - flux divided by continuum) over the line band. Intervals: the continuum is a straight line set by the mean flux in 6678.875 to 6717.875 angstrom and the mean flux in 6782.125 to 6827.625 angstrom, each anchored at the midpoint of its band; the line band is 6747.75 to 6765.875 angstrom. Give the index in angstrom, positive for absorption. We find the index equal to 0.4 angstrom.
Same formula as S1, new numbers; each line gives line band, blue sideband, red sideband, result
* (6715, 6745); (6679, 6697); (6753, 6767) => 0.02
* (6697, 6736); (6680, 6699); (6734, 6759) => 0.02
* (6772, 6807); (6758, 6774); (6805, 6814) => 0.02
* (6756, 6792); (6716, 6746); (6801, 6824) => 0.00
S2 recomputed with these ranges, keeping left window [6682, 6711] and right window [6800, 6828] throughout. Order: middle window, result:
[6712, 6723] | 0.6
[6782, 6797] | 0.3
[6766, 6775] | 0.0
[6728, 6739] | 0.2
